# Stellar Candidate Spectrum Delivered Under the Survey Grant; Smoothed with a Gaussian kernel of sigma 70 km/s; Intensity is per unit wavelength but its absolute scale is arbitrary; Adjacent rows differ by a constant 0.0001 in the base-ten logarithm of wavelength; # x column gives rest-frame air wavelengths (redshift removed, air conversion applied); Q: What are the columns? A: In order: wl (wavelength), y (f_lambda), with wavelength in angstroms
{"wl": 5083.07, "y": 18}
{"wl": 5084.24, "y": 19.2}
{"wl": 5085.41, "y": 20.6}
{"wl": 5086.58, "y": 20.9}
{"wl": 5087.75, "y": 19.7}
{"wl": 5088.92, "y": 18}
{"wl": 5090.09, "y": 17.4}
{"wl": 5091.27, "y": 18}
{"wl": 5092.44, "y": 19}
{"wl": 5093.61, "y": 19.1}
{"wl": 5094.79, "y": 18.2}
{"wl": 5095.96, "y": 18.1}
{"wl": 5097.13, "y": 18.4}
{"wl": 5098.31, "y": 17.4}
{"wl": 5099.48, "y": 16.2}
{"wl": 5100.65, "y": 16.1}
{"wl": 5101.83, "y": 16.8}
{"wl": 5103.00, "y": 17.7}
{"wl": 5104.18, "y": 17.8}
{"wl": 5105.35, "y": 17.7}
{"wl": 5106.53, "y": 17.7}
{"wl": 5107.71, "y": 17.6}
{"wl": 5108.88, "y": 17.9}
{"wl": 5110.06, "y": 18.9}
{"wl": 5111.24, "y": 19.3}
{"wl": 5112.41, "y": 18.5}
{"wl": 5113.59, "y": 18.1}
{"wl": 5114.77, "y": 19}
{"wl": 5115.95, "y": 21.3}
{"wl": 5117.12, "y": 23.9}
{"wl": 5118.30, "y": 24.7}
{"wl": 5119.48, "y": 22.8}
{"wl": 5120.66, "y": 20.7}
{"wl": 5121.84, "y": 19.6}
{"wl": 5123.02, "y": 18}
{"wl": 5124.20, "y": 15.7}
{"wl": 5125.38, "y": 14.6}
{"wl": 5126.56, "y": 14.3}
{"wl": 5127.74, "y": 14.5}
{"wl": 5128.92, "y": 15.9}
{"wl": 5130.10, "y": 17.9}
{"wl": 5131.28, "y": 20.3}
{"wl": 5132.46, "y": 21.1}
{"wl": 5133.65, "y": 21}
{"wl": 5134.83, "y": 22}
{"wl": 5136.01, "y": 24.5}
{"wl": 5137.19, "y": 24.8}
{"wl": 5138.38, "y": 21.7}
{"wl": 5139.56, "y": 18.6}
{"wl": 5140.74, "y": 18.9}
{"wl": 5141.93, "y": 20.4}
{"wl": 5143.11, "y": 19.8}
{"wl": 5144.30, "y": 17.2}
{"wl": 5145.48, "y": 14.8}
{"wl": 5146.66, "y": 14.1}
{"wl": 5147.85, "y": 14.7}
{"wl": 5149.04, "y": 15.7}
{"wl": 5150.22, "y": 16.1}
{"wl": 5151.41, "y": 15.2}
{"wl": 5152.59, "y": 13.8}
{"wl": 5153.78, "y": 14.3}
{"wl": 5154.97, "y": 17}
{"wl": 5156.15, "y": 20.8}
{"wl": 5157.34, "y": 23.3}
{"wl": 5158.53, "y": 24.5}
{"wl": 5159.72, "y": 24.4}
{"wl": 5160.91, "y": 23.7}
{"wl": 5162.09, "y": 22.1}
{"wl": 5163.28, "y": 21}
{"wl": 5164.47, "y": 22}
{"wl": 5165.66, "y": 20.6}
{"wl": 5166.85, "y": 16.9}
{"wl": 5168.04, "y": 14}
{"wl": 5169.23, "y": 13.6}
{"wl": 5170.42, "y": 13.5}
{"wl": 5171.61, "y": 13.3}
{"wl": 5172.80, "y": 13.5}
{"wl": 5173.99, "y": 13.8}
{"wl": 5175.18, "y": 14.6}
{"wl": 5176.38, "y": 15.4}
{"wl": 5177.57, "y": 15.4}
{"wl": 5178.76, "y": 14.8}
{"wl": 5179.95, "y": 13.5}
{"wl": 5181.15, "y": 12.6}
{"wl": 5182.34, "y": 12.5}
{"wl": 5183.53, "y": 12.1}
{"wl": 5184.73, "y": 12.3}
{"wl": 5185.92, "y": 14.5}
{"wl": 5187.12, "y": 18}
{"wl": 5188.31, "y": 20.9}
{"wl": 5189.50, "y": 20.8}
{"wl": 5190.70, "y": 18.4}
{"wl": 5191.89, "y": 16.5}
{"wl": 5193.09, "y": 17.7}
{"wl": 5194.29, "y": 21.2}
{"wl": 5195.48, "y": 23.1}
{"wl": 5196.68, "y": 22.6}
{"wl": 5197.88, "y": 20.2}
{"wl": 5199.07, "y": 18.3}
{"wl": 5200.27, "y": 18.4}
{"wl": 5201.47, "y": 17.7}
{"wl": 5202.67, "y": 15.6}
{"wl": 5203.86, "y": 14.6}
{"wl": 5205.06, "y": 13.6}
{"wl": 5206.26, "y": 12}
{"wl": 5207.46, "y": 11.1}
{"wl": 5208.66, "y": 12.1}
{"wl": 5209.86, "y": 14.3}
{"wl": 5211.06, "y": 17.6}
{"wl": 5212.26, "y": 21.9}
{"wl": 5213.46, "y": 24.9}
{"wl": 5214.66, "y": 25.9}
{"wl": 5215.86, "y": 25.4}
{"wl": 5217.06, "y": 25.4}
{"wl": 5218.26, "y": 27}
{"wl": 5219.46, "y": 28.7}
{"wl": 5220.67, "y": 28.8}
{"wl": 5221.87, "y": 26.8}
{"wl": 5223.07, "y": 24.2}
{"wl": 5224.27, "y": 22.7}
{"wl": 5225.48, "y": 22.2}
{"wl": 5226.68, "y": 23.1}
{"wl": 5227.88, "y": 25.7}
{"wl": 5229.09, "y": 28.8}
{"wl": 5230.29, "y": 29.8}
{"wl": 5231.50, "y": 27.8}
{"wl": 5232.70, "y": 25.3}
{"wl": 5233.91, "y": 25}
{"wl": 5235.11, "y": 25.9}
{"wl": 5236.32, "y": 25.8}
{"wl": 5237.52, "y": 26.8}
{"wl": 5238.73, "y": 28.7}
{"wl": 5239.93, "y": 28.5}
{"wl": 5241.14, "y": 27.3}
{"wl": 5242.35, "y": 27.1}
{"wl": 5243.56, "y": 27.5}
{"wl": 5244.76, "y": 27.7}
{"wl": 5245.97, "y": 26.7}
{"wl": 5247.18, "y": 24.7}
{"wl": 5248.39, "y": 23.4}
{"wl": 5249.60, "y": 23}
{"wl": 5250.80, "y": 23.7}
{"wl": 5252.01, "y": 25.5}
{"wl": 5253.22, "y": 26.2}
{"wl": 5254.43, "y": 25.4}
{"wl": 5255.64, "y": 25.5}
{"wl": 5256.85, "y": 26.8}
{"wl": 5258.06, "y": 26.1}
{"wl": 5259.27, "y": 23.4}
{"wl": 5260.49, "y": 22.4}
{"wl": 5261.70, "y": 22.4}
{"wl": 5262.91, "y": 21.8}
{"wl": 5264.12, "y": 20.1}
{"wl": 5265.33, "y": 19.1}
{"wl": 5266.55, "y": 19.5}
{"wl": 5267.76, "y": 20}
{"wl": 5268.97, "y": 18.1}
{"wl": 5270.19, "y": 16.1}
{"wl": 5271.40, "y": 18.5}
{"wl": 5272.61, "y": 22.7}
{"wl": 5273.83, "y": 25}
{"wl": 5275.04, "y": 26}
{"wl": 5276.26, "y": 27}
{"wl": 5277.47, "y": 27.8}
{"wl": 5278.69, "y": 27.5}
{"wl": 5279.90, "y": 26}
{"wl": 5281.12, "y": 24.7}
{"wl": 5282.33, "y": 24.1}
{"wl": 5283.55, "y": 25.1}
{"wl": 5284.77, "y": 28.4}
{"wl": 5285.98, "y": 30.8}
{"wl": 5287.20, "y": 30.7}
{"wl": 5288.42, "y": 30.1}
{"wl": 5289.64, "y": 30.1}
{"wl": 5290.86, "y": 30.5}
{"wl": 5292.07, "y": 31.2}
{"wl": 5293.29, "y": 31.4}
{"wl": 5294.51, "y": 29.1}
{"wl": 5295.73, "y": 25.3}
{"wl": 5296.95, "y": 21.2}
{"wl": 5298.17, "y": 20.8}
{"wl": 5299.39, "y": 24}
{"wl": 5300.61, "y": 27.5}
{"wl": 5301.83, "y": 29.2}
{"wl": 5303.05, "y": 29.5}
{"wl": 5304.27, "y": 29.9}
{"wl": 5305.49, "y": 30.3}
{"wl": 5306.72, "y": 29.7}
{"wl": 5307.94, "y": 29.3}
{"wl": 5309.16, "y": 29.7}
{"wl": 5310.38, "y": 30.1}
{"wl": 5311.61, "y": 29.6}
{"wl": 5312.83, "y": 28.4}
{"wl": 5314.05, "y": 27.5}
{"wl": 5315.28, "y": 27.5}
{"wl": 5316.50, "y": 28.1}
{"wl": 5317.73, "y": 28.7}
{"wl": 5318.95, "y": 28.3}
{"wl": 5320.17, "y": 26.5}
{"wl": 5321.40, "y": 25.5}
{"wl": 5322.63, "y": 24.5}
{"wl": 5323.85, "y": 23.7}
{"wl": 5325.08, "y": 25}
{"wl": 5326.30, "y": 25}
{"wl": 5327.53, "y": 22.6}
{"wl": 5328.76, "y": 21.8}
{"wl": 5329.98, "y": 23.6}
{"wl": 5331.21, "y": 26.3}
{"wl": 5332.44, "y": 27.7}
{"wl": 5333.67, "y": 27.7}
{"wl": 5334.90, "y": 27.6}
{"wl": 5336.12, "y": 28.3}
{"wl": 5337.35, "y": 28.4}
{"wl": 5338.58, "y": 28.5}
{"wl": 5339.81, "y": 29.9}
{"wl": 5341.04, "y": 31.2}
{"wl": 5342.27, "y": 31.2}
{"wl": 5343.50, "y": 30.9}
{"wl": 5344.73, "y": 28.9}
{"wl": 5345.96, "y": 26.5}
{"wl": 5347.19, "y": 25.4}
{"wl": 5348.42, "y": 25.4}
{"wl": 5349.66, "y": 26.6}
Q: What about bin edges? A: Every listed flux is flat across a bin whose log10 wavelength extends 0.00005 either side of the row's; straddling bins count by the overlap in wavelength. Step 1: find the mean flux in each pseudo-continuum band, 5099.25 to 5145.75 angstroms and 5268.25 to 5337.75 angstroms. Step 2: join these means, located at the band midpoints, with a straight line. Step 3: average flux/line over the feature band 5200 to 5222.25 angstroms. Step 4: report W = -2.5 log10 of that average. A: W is 0.14 mag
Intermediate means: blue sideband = 19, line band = 20.1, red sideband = 26.6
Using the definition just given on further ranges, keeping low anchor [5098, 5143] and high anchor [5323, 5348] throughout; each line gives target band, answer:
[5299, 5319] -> -0.11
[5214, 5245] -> -0.15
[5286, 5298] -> -0.13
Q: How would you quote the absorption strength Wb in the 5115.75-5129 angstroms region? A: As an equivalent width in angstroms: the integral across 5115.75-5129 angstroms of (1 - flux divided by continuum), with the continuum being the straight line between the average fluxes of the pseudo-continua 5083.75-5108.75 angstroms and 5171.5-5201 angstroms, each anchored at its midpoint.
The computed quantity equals -0.9 angstroms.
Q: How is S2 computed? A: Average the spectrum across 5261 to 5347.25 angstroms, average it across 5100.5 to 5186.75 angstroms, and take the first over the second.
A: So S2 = 1.48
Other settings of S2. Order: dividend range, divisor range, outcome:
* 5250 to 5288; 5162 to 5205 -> 1.44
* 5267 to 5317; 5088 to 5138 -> 1.42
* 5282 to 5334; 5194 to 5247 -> 1.19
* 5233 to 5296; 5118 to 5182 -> 1.42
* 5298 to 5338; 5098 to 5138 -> 1.43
